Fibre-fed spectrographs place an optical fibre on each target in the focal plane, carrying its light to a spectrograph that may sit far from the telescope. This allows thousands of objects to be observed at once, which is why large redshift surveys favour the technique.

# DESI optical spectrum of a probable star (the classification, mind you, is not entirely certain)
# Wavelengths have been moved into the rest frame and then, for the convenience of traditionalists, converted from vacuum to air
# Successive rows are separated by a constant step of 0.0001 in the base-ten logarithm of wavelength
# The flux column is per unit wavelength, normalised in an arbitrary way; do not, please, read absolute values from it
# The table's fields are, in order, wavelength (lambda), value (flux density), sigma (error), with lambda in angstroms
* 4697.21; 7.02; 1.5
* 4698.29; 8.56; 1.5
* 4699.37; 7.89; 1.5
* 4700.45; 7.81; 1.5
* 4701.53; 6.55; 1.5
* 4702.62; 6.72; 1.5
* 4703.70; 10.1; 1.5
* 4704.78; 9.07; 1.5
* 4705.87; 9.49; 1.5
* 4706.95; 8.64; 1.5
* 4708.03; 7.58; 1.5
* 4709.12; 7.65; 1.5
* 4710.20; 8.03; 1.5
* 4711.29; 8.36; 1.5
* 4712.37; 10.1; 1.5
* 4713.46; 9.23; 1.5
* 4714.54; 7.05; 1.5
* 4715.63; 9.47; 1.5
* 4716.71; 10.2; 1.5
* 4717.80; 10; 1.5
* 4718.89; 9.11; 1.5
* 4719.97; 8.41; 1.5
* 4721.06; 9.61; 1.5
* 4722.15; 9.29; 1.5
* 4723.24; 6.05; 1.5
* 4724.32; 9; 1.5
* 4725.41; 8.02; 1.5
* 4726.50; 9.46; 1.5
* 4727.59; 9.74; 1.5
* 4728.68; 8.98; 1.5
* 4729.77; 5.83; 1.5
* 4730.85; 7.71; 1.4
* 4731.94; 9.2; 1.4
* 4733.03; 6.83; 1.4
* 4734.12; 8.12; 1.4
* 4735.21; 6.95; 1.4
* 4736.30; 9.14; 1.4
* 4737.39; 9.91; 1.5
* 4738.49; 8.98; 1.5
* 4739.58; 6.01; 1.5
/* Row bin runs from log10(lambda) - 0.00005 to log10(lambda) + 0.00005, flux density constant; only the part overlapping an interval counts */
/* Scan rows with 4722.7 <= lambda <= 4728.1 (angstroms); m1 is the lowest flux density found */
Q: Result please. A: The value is 6.05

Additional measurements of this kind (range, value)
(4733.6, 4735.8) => 6.95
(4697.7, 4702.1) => 6.55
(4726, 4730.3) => 5.83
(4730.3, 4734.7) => 6.83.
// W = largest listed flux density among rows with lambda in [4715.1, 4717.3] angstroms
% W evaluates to 10.2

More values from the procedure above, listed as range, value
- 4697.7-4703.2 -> 8.56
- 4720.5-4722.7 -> 9.61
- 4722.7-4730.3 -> 9.74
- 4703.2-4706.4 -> 10.1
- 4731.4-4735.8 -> 9.2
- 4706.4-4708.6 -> 8.64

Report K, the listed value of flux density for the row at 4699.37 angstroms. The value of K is 7.89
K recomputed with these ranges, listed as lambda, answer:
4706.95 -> 8.64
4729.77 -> 5.83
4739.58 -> 6.01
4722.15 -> 9.29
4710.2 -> 8.03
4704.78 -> 9.07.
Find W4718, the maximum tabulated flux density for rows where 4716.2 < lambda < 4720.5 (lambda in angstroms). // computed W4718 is 10.2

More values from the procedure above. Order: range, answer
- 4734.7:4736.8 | 9.14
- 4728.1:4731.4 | 8.98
